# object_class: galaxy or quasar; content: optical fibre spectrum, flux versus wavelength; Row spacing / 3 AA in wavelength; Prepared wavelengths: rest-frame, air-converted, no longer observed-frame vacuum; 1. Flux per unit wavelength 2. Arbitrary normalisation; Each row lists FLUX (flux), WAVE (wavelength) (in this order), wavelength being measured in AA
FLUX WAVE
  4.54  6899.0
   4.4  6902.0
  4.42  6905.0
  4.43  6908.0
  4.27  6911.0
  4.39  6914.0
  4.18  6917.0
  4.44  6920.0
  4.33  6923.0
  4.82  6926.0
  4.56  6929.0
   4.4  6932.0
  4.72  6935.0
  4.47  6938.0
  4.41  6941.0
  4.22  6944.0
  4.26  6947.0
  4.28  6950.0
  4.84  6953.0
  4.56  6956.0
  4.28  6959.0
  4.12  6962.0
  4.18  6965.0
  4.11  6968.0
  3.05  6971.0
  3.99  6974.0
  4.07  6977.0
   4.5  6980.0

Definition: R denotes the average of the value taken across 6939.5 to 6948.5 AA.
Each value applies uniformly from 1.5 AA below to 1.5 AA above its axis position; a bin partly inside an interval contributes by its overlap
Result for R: 4.3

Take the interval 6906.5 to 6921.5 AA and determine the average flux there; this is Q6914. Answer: 4.34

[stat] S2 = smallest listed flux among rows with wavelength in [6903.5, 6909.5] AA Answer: 4.42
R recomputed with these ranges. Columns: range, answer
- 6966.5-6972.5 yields 3.58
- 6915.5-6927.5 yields 4.44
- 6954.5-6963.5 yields 4.32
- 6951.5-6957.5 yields 4.7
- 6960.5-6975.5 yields 3.89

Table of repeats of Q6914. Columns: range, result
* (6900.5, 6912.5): 4.38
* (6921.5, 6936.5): 4.57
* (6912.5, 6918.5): 4.28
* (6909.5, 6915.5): 4.33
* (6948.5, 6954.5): 4.56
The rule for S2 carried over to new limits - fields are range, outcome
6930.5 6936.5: 4.4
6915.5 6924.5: 4.18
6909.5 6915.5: 4.27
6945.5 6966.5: 4.12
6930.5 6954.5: 4.22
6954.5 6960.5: 4.28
